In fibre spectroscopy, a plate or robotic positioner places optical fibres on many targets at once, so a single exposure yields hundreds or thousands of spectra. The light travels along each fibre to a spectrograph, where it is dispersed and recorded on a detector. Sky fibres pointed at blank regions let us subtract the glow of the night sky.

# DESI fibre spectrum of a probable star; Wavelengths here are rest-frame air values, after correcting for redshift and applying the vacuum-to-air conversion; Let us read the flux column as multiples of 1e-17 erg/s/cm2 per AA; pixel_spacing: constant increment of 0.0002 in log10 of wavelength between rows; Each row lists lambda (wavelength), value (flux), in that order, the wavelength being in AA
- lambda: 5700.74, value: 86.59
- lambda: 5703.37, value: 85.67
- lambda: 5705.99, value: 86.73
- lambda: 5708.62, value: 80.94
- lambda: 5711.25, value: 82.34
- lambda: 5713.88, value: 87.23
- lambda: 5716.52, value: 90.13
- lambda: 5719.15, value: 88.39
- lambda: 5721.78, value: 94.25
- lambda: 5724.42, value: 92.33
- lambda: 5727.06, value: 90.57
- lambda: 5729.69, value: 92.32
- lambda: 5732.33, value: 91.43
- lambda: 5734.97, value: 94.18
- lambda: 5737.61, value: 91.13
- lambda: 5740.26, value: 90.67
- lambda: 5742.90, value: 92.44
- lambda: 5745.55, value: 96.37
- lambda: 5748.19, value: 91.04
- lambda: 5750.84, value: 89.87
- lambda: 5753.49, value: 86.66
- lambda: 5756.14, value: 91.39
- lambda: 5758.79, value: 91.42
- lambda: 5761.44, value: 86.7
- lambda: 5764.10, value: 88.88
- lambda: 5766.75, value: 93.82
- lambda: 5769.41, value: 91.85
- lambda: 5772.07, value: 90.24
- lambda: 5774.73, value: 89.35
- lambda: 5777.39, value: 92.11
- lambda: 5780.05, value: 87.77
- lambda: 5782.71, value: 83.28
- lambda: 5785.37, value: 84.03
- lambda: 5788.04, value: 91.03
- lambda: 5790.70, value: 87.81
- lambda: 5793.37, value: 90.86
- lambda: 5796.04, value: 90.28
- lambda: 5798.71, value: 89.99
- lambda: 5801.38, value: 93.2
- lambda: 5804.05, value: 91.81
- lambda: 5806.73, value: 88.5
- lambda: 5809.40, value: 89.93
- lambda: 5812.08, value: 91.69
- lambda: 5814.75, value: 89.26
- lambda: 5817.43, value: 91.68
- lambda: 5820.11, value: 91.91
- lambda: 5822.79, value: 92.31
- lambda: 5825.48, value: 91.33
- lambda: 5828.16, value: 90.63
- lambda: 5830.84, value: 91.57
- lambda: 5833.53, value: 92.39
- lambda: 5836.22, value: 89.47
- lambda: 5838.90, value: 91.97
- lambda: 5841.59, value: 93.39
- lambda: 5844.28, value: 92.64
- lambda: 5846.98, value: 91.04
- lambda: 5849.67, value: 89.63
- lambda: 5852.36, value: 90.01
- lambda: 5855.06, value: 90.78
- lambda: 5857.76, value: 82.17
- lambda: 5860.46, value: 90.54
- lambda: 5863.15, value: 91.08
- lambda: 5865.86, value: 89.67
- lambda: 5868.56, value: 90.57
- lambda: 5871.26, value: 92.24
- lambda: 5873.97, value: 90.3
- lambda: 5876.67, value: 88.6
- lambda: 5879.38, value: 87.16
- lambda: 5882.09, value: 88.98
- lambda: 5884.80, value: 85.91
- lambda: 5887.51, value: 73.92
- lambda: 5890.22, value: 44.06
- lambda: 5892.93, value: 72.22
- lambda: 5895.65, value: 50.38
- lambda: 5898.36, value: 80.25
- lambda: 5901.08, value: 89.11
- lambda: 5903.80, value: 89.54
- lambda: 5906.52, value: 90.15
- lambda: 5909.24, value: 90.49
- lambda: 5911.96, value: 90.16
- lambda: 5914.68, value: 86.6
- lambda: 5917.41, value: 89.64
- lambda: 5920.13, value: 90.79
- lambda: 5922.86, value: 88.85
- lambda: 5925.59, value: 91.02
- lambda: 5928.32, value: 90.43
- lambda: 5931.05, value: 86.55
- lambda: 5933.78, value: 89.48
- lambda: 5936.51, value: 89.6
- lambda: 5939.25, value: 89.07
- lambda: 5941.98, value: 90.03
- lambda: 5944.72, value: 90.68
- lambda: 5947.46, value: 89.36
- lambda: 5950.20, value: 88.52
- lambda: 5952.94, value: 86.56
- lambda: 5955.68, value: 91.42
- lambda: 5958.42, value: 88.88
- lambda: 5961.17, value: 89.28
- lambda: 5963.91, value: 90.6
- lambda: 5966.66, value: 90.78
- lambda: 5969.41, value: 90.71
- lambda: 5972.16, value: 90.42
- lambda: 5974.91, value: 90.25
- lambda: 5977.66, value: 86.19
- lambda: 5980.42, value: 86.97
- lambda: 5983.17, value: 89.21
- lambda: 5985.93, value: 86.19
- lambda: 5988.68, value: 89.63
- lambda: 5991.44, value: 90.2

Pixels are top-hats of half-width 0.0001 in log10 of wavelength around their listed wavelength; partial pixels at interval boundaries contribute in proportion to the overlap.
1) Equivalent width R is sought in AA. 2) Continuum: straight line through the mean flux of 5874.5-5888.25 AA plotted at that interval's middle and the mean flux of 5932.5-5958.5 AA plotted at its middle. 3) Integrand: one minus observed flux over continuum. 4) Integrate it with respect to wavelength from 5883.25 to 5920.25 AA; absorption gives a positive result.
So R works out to 3.0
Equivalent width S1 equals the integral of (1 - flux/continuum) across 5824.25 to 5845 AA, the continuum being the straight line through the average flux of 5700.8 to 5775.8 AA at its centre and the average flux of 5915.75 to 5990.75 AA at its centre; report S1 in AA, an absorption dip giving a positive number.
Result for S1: -0.5 AA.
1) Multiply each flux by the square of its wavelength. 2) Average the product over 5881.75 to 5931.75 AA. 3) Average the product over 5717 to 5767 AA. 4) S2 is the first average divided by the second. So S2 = 1.0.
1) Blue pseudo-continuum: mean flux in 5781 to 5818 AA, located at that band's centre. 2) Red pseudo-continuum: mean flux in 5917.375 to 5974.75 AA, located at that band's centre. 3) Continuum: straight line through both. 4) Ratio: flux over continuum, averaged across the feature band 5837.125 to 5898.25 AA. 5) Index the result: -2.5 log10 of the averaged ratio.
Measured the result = 0.07 mag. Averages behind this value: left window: 89.5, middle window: 84.4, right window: 89.7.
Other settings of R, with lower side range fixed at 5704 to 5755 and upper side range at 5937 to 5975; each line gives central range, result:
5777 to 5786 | 0.34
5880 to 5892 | 2.11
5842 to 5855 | -0.17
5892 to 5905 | 1.95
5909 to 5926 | 0.05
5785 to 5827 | -0.31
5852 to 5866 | 0.14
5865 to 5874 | -0.10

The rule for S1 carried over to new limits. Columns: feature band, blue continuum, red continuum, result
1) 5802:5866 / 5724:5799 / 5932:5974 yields -0.4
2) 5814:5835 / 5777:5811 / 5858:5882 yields -0.5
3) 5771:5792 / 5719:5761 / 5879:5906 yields -0.2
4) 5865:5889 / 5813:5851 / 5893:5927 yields 0.2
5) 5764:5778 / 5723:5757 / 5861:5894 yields -0.2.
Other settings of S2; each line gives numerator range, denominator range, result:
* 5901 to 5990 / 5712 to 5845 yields 1.04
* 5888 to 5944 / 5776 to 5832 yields 0.97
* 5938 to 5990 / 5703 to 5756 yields 1.08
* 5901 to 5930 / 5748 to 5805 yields 1.05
